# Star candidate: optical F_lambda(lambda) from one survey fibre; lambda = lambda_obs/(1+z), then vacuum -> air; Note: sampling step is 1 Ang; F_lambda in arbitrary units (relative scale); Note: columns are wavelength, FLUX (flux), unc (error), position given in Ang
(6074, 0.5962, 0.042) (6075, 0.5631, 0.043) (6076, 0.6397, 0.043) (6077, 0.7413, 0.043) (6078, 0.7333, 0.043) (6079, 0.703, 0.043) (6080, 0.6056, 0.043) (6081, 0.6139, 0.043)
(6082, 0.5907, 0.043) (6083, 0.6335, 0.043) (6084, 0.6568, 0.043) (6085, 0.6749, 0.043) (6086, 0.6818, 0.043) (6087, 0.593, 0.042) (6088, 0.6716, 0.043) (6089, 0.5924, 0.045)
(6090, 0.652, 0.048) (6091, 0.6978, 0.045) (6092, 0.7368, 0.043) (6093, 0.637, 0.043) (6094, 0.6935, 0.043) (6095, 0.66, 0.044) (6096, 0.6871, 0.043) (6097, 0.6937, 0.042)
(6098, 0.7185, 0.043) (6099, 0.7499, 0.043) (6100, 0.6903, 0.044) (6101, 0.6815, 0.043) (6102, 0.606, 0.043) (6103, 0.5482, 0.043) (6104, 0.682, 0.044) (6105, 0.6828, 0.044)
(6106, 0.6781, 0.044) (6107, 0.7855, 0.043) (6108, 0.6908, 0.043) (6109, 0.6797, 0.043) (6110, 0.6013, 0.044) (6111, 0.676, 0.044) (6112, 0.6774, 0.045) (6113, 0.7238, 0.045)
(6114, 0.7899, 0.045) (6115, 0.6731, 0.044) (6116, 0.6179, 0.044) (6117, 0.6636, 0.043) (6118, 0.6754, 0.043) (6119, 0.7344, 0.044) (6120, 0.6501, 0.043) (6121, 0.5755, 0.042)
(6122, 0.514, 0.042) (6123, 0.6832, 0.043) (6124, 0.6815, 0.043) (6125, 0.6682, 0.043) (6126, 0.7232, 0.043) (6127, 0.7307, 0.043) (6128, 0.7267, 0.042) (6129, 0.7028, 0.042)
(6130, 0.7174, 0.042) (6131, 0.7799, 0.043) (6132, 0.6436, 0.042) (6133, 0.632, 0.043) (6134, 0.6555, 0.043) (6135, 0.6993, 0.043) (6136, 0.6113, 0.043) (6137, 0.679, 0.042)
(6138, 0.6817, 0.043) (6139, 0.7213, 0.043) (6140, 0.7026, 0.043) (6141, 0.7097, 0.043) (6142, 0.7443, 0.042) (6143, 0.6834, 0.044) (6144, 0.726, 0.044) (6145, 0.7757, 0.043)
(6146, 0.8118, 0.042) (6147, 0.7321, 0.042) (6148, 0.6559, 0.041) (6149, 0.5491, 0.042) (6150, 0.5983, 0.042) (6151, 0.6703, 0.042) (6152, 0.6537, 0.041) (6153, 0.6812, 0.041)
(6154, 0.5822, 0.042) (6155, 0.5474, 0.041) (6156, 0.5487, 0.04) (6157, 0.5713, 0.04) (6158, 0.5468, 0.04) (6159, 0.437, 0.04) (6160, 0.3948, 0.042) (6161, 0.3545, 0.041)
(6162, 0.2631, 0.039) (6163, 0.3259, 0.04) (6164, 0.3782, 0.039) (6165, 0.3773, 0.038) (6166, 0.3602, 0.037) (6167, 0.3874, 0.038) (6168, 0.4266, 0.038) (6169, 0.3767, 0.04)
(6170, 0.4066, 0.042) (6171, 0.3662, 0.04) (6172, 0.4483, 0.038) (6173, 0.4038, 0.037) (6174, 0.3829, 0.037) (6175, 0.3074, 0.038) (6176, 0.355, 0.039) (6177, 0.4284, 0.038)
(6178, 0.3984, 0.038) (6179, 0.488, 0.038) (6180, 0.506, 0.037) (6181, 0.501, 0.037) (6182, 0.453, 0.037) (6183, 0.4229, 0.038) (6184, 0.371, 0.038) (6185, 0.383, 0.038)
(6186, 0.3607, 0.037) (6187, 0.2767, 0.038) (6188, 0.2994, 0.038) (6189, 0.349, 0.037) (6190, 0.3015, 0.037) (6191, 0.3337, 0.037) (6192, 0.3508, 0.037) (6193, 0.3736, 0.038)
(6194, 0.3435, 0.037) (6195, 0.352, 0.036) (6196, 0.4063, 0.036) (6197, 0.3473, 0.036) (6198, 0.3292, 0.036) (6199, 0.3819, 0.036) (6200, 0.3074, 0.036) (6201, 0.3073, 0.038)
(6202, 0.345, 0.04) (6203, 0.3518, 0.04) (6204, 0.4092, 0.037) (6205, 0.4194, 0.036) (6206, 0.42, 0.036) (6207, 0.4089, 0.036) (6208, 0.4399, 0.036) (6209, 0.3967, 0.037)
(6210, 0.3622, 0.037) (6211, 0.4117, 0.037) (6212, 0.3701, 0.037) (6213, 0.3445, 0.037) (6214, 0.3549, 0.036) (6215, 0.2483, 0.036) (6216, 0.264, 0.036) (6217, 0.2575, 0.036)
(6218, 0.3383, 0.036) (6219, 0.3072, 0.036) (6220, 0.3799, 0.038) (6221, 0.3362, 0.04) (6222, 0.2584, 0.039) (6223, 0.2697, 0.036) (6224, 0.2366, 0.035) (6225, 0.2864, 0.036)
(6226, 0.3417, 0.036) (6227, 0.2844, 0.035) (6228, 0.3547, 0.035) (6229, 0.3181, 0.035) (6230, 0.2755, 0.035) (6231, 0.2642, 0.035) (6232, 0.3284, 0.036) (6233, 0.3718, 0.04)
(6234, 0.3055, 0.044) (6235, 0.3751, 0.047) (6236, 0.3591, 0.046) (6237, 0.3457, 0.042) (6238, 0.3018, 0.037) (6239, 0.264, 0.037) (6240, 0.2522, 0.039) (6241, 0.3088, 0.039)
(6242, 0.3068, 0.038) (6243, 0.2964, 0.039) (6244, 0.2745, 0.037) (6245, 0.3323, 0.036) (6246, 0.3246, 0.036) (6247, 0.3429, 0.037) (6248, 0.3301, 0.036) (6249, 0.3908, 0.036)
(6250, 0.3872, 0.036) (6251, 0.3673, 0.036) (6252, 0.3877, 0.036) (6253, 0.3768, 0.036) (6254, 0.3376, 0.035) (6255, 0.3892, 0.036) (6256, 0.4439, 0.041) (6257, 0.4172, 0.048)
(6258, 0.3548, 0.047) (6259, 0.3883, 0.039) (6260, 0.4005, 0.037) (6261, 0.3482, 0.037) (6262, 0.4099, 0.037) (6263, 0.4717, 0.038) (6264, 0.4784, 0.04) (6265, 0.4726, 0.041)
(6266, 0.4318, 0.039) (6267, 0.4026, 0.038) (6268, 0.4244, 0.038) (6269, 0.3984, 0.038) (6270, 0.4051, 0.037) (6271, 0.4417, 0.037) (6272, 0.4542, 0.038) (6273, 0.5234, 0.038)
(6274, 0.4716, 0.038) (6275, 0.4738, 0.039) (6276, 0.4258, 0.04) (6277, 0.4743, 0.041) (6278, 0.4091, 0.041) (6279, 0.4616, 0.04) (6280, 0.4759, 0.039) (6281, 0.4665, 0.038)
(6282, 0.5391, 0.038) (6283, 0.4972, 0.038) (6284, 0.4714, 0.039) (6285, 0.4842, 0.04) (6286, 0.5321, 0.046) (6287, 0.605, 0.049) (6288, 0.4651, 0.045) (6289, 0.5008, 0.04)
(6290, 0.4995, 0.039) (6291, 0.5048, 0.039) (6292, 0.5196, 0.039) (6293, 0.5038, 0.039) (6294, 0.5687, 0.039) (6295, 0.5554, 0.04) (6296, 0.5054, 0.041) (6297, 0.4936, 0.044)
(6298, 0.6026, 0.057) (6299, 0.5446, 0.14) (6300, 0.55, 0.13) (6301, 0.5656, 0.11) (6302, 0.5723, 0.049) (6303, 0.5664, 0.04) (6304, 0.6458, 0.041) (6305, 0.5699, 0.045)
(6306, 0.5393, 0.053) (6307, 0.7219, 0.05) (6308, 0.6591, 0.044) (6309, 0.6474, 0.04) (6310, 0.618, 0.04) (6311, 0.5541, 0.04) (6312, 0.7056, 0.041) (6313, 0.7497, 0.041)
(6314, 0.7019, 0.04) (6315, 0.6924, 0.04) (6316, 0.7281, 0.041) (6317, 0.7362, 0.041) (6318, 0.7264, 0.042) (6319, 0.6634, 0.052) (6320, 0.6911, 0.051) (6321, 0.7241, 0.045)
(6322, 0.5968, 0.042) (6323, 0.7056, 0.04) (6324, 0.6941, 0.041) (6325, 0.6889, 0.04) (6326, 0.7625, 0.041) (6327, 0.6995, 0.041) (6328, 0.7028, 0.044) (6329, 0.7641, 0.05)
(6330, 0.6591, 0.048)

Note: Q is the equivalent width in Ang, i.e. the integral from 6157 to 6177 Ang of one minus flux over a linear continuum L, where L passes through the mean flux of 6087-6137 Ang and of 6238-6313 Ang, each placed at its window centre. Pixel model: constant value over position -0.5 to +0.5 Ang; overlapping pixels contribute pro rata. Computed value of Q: 7.1 Ang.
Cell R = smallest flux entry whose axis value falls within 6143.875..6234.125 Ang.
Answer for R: 0.2366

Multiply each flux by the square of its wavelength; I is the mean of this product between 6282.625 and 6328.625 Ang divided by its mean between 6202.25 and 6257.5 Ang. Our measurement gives 1.8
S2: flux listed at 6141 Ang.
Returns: 0.7097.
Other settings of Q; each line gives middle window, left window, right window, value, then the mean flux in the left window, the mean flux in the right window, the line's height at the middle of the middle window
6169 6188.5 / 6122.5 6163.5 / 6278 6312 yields 6.87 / 0.634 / 0.546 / 0.613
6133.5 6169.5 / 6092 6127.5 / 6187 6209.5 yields -2.69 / 0.676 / 0.361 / 0.527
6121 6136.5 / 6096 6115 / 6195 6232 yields -1.63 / 0.686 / 0.337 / 0.611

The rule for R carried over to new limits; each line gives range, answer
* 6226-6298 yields 0.2522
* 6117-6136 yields 0.514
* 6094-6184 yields 0.2631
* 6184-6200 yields 0.2767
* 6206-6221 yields 0.2483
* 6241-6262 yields 0.2745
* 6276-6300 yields 0.4091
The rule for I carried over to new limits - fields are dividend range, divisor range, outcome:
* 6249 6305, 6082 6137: 0.74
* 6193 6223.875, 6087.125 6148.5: 0.52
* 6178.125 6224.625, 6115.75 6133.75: 0.54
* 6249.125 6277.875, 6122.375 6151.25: 0.63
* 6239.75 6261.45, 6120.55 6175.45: 0.63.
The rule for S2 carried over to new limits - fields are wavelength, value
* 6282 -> 0.5391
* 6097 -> 0.6937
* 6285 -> 0.4842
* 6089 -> 0.5924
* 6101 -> 0.6815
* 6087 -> 0.593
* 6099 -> 0.7499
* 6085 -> 0.6749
